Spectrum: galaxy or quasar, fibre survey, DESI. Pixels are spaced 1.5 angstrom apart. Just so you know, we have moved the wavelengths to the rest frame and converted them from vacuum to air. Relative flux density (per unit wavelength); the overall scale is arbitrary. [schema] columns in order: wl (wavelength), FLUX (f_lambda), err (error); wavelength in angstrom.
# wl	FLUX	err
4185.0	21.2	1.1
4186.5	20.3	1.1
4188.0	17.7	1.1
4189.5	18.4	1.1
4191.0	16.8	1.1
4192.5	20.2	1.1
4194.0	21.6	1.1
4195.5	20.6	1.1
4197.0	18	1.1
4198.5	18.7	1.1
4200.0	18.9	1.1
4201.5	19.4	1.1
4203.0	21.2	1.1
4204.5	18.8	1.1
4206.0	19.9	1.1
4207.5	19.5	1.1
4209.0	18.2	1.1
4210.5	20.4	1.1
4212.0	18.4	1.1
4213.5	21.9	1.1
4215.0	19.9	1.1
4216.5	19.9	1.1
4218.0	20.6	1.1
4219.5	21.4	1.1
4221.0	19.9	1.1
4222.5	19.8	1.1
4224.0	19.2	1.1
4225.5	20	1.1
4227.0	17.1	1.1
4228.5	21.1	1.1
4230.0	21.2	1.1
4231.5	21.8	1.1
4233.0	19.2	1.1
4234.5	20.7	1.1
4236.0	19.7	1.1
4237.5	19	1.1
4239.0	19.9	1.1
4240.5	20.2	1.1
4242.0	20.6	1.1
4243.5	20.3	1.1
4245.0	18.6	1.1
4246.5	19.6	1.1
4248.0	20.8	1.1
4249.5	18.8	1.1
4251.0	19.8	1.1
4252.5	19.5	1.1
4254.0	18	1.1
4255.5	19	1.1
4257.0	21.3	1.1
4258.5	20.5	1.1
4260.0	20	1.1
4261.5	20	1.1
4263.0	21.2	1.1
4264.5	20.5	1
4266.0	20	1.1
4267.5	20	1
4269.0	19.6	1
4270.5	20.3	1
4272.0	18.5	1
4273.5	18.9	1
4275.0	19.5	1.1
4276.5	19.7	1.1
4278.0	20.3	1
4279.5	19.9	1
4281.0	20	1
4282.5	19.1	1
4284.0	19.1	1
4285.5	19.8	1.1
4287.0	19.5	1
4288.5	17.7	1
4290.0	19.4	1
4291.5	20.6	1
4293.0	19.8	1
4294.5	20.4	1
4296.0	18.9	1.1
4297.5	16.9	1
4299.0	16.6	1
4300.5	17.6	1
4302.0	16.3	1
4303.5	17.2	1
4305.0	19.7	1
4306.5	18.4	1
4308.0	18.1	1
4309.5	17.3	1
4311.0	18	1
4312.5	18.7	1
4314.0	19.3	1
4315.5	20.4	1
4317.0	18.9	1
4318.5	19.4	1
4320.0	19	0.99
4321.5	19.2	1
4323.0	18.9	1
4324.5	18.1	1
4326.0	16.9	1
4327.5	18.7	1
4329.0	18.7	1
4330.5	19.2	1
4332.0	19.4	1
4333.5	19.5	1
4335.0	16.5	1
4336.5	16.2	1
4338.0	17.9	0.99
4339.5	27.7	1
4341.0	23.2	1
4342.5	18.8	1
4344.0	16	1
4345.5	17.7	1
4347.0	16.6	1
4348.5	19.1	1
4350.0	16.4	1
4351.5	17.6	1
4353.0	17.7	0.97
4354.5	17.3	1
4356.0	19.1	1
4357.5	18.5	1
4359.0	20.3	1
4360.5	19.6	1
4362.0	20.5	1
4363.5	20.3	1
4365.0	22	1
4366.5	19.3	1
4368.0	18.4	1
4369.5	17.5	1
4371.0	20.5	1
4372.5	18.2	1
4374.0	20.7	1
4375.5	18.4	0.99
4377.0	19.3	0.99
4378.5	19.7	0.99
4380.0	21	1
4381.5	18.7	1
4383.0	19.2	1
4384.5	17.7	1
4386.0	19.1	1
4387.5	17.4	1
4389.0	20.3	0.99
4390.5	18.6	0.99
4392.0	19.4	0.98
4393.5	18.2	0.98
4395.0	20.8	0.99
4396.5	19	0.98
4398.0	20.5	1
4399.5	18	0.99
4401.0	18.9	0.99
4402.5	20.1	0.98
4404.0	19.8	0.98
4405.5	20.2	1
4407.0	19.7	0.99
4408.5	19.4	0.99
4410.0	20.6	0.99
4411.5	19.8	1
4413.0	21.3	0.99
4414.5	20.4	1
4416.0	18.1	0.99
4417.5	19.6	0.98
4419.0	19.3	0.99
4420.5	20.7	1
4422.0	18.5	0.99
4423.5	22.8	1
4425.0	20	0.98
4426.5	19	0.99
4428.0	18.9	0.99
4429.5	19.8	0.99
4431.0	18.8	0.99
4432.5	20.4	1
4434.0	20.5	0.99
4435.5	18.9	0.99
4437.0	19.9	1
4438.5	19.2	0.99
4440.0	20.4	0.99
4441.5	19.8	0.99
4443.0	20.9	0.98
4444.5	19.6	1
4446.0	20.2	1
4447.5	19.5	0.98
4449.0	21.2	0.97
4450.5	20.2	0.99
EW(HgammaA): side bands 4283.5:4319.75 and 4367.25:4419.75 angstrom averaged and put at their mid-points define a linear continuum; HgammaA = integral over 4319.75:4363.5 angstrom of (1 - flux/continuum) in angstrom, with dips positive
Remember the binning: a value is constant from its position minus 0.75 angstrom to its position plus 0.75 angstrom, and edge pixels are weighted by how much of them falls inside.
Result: 0.4 angstrom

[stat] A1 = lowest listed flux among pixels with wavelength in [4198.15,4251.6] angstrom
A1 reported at 17.1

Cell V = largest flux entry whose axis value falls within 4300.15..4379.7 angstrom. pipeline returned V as 27.7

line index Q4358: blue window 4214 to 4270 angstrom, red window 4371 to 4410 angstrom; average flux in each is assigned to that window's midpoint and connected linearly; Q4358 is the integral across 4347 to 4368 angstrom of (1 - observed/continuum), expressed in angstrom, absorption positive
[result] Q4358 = 0.6 angstrom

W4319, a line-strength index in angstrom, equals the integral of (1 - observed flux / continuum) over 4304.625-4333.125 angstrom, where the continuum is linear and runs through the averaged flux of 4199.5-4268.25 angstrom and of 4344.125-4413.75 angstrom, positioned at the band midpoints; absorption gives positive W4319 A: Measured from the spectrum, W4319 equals 1.05 angstrom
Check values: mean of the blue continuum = 19.9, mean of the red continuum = 19.2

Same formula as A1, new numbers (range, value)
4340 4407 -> 16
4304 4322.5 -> 17.3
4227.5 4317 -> 16.3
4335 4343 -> 16.2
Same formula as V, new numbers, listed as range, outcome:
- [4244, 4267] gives 21.3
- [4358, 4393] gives 22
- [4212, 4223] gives 21.9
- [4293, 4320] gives 20.4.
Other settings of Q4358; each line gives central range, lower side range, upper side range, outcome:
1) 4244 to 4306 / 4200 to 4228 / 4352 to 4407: 0.7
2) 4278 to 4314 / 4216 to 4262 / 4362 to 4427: 2.0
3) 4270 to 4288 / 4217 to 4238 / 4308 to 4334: -0.2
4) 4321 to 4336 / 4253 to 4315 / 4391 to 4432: 0.7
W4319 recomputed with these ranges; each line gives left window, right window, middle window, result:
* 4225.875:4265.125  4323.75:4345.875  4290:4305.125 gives 0.77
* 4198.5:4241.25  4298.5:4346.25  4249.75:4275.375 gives -0.53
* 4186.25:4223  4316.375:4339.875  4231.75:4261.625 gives -0.69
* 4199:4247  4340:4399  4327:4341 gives -0.19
